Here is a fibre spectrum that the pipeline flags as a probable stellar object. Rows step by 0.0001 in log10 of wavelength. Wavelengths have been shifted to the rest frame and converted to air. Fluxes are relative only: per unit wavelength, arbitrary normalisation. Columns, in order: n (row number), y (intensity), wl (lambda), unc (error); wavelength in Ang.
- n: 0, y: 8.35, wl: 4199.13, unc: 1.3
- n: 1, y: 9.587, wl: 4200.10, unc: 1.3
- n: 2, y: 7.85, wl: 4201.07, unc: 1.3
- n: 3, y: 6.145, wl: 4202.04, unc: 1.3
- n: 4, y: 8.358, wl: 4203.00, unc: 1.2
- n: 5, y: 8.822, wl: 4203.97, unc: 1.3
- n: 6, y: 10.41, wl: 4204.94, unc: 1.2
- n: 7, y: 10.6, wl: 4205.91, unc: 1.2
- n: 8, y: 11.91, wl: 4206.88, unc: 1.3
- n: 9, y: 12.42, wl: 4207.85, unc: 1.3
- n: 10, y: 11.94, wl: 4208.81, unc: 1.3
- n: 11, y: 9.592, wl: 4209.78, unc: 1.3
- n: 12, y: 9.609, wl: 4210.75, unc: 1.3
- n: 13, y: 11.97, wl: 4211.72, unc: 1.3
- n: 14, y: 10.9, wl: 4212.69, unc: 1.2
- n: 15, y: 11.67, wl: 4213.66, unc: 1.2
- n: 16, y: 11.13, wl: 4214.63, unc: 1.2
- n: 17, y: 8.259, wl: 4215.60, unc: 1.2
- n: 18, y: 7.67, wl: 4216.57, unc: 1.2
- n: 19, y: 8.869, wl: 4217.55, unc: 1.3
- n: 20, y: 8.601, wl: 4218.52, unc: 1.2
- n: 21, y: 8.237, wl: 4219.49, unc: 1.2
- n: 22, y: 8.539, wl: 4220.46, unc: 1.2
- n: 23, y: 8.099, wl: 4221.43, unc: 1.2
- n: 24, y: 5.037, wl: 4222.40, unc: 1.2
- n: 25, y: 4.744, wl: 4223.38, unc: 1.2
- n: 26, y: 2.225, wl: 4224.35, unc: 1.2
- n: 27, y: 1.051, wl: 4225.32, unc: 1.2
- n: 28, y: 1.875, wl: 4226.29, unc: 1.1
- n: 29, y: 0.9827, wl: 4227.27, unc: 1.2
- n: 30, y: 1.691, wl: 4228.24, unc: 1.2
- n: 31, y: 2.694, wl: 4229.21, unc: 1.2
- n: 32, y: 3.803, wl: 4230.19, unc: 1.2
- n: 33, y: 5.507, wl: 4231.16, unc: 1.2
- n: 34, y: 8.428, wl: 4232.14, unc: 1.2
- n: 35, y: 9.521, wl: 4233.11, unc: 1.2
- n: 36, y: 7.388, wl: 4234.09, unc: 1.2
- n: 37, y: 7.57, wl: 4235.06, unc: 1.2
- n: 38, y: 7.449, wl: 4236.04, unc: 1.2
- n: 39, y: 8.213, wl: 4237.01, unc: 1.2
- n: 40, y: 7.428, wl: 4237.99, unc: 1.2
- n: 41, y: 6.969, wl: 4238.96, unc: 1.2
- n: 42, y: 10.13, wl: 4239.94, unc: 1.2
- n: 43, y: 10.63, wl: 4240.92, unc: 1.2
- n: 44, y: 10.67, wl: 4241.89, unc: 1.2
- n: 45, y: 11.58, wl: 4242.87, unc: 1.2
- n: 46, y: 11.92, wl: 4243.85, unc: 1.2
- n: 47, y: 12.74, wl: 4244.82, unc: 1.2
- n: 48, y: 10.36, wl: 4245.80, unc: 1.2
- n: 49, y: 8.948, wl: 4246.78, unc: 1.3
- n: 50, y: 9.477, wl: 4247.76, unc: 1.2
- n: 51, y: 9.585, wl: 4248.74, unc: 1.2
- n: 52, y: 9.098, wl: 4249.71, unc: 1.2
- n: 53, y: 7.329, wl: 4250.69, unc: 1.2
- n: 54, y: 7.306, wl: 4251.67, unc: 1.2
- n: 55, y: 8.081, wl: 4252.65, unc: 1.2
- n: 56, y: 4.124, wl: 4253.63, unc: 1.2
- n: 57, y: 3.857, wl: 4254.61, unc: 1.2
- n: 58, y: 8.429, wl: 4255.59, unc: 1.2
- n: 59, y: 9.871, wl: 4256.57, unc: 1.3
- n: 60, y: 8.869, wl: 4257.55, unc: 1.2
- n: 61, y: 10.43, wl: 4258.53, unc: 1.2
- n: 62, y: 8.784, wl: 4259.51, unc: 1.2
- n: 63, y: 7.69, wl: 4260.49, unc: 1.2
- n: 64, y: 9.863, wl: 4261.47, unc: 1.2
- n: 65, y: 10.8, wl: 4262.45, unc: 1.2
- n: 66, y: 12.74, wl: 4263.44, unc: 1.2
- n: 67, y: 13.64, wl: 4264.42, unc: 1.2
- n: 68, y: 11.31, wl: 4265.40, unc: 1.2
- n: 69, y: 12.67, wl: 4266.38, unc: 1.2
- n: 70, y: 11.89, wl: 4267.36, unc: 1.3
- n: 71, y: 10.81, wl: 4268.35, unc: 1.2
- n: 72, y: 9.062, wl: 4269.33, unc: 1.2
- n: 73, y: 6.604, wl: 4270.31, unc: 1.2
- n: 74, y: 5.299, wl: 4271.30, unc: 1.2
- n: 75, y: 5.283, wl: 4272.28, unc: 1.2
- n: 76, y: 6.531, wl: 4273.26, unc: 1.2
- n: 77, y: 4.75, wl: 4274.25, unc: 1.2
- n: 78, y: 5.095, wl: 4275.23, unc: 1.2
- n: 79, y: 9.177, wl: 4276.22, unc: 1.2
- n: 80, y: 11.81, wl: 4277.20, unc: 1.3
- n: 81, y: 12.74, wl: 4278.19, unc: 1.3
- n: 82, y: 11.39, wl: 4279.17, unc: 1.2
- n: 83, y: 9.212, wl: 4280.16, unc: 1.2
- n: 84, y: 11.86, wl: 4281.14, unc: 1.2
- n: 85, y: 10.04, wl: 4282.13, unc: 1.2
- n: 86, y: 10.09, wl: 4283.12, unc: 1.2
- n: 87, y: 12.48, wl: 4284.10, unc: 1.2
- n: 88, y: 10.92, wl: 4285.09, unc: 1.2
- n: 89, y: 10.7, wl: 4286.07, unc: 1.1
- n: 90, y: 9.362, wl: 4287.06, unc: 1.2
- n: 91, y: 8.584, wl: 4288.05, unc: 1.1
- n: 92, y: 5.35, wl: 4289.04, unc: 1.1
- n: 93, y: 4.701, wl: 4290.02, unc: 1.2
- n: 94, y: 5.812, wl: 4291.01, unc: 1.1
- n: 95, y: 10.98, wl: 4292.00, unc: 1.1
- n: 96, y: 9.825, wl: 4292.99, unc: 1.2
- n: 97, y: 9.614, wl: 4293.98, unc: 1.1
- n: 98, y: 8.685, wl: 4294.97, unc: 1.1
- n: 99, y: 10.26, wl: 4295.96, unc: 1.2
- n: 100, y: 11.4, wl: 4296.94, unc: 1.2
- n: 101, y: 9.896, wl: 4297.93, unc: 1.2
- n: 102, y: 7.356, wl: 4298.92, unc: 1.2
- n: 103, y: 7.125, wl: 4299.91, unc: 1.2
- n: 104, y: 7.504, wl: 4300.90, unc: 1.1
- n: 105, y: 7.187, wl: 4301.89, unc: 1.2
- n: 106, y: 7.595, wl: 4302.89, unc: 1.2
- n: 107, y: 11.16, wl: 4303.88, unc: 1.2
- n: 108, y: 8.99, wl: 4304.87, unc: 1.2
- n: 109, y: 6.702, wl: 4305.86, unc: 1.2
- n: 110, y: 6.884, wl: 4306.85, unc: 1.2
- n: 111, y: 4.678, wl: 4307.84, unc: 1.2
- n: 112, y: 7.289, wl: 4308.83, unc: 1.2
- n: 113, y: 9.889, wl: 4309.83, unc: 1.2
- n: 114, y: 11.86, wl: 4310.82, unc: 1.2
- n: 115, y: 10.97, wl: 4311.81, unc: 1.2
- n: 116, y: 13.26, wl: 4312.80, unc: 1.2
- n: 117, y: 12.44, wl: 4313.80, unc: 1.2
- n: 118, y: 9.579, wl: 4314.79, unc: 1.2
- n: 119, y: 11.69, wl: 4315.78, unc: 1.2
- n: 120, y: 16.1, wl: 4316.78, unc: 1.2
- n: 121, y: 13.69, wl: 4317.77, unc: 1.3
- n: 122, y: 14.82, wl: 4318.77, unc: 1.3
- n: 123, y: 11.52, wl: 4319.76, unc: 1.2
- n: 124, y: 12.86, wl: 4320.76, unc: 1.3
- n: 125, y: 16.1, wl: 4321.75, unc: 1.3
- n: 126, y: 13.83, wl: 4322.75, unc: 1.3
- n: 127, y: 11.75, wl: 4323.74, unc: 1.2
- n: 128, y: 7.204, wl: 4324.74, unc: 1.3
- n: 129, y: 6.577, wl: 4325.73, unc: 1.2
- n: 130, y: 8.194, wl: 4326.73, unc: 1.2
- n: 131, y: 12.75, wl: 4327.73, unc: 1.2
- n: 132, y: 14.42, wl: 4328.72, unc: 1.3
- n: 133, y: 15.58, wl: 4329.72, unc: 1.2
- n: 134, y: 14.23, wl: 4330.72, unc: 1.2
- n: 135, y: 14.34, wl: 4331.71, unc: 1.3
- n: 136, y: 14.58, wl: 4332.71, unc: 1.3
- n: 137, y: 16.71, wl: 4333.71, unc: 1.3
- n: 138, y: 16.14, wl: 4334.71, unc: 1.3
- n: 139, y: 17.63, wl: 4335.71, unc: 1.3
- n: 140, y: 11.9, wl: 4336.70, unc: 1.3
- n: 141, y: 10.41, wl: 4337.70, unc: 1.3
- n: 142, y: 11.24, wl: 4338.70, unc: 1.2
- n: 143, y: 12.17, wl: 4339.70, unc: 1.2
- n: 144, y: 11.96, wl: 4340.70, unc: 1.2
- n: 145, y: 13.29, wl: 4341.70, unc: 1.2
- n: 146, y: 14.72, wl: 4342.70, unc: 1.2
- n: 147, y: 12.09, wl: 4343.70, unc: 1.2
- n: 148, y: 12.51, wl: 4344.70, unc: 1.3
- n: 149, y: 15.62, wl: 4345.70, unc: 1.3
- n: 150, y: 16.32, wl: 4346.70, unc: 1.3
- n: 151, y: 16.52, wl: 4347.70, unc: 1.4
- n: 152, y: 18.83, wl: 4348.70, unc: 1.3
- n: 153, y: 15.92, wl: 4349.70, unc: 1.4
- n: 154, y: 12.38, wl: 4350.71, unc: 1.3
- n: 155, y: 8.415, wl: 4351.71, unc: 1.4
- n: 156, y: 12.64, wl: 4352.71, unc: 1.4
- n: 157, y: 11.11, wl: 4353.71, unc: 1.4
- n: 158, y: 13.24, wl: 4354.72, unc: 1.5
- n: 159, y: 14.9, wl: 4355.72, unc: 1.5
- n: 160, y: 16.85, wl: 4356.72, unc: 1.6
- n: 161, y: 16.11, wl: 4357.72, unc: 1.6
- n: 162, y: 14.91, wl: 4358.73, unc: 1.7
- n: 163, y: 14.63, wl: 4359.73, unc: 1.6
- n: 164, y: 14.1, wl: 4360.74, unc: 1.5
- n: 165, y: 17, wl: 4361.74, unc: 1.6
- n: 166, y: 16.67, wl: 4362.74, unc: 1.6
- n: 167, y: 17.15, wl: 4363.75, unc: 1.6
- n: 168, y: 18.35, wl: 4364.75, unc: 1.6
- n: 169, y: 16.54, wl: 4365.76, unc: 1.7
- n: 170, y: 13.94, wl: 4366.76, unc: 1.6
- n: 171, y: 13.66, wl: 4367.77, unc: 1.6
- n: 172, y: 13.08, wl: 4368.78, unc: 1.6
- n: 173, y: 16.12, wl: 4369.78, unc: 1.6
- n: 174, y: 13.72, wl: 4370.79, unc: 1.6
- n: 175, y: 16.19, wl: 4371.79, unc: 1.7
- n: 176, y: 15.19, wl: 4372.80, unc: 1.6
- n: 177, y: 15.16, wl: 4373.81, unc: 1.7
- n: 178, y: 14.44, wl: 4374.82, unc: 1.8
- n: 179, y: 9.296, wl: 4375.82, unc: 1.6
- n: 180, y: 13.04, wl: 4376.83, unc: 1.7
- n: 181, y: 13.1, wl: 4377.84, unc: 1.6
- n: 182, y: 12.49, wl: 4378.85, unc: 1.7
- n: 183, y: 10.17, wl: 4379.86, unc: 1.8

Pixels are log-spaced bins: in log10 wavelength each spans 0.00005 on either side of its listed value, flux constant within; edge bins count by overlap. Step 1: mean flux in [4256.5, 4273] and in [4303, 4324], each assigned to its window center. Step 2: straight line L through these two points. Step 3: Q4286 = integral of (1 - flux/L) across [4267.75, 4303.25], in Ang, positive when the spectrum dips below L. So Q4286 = 5.3 Ang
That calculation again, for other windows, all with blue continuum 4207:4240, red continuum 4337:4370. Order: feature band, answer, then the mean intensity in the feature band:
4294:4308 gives 3.79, 8.38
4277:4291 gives 1.06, 9.76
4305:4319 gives 1.81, 10.6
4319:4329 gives 0.93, 11.6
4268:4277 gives 2.64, 7.06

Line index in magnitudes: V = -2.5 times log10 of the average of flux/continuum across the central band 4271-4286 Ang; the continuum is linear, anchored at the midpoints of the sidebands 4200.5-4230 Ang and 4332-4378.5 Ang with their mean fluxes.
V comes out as 0.17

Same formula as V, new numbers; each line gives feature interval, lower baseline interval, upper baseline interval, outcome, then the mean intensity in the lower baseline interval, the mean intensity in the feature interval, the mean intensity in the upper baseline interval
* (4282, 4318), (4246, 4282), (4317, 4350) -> 0.20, 9.03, 9.44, 13.5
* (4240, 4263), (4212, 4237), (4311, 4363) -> -0.13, 6.55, 9.17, 13.5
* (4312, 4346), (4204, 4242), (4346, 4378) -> 0.01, 7.79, 13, 14.7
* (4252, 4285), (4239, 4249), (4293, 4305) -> 0.06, 10.5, 9.26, 8.93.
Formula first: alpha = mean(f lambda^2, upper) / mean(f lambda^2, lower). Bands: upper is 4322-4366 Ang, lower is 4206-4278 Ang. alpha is 1.7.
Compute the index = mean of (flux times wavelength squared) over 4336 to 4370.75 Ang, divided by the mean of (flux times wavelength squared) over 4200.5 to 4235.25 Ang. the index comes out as 2.00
